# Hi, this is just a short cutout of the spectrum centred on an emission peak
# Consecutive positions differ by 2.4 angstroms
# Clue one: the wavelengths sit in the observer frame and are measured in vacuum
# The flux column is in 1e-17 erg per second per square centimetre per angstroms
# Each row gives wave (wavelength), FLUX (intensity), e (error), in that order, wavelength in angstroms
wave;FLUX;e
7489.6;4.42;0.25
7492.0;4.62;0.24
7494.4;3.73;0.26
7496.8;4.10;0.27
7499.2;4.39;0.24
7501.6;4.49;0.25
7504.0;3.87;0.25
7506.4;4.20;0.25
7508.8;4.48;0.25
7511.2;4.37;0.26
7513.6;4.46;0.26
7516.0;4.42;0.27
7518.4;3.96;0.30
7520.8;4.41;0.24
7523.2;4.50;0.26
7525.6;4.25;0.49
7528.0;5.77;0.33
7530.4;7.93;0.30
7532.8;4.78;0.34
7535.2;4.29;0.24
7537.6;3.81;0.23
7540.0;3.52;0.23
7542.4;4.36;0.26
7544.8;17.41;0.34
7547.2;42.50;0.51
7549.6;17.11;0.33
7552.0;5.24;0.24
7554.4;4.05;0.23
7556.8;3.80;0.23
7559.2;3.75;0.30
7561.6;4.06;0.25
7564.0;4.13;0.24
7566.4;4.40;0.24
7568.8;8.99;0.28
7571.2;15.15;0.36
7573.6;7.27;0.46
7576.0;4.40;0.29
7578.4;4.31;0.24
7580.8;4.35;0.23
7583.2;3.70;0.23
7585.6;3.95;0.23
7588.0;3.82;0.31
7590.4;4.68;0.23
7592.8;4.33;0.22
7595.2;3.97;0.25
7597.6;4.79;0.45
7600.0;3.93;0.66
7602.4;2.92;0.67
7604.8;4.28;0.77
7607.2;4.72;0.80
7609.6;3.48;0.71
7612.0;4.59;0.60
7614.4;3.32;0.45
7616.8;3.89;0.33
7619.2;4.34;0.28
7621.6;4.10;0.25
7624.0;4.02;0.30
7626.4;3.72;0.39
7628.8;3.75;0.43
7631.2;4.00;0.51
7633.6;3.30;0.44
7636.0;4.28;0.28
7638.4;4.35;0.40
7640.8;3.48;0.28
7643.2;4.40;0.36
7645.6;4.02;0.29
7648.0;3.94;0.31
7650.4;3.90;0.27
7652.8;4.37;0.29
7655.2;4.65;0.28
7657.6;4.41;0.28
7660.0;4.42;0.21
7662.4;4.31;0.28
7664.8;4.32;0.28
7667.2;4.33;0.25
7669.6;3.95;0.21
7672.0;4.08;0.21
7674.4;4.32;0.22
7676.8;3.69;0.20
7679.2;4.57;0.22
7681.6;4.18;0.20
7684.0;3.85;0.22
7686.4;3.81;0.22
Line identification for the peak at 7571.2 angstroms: [N II] 6583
